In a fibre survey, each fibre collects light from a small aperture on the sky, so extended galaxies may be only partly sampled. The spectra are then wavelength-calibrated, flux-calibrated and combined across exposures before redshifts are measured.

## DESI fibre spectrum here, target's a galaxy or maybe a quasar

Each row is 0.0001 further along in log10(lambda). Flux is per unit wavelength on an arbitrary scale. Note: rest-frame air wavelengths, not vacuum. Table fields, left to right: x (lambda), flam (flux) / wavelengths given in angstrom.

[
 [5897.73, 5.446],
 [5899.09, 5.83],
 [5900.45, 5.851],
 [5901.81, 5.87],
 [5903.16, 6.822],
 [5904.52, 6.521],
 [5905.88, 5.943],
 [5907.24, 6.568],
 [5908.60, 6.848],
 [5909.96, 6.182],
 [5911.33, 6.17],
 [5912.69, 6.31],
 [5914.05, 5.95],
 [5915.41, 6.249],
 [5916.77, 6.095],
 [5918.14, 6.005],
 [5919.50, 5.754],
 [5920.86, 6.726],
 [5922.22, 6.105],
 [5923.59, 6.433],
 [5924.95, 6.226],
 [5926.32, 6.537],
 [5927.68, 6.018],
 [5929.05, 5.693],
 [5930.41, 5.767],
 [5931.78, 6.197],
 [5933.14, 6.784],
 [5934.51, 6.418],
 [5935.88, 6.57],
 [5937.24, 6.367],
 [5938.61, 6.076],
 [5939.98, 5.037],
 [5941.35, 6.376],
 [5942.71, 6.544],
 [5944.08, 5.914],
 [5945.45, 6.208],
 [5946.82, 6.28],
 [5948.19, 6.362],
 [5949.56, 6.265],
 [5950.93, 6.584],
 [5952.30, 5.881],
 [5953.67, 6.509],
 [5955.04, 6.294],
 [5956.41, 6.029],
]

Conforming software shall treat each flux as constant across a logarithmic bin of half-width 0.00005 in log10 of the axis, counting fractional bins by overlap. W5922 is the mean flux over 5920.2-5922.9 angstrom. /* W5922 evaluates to 6.42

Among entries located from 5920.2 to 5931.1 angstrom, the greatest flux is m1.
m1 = 6.726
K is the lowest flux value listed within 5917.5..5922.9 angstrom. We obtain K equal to 5.754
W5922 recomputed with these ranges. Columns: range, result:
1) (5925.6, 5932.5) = 6.05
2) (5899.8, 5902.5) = 5.88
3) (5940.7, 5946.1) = 6.27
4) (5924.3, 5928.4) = 6.25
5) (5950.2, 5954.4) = 6.33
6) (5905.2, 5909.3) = 6.45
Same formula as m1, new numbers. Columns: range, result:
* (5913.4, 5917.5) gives 6.249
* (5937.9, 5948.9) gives 6.544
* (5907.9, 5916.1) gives 6.848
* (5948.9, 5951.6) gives 6.584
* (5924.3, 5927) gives 6.537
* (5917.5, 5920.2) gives 6.005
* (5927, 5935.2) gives 6.784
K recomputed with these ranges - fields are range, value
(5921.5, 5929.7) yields 5.693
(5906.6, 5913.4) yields 6.17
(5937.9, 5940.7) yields 5.037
